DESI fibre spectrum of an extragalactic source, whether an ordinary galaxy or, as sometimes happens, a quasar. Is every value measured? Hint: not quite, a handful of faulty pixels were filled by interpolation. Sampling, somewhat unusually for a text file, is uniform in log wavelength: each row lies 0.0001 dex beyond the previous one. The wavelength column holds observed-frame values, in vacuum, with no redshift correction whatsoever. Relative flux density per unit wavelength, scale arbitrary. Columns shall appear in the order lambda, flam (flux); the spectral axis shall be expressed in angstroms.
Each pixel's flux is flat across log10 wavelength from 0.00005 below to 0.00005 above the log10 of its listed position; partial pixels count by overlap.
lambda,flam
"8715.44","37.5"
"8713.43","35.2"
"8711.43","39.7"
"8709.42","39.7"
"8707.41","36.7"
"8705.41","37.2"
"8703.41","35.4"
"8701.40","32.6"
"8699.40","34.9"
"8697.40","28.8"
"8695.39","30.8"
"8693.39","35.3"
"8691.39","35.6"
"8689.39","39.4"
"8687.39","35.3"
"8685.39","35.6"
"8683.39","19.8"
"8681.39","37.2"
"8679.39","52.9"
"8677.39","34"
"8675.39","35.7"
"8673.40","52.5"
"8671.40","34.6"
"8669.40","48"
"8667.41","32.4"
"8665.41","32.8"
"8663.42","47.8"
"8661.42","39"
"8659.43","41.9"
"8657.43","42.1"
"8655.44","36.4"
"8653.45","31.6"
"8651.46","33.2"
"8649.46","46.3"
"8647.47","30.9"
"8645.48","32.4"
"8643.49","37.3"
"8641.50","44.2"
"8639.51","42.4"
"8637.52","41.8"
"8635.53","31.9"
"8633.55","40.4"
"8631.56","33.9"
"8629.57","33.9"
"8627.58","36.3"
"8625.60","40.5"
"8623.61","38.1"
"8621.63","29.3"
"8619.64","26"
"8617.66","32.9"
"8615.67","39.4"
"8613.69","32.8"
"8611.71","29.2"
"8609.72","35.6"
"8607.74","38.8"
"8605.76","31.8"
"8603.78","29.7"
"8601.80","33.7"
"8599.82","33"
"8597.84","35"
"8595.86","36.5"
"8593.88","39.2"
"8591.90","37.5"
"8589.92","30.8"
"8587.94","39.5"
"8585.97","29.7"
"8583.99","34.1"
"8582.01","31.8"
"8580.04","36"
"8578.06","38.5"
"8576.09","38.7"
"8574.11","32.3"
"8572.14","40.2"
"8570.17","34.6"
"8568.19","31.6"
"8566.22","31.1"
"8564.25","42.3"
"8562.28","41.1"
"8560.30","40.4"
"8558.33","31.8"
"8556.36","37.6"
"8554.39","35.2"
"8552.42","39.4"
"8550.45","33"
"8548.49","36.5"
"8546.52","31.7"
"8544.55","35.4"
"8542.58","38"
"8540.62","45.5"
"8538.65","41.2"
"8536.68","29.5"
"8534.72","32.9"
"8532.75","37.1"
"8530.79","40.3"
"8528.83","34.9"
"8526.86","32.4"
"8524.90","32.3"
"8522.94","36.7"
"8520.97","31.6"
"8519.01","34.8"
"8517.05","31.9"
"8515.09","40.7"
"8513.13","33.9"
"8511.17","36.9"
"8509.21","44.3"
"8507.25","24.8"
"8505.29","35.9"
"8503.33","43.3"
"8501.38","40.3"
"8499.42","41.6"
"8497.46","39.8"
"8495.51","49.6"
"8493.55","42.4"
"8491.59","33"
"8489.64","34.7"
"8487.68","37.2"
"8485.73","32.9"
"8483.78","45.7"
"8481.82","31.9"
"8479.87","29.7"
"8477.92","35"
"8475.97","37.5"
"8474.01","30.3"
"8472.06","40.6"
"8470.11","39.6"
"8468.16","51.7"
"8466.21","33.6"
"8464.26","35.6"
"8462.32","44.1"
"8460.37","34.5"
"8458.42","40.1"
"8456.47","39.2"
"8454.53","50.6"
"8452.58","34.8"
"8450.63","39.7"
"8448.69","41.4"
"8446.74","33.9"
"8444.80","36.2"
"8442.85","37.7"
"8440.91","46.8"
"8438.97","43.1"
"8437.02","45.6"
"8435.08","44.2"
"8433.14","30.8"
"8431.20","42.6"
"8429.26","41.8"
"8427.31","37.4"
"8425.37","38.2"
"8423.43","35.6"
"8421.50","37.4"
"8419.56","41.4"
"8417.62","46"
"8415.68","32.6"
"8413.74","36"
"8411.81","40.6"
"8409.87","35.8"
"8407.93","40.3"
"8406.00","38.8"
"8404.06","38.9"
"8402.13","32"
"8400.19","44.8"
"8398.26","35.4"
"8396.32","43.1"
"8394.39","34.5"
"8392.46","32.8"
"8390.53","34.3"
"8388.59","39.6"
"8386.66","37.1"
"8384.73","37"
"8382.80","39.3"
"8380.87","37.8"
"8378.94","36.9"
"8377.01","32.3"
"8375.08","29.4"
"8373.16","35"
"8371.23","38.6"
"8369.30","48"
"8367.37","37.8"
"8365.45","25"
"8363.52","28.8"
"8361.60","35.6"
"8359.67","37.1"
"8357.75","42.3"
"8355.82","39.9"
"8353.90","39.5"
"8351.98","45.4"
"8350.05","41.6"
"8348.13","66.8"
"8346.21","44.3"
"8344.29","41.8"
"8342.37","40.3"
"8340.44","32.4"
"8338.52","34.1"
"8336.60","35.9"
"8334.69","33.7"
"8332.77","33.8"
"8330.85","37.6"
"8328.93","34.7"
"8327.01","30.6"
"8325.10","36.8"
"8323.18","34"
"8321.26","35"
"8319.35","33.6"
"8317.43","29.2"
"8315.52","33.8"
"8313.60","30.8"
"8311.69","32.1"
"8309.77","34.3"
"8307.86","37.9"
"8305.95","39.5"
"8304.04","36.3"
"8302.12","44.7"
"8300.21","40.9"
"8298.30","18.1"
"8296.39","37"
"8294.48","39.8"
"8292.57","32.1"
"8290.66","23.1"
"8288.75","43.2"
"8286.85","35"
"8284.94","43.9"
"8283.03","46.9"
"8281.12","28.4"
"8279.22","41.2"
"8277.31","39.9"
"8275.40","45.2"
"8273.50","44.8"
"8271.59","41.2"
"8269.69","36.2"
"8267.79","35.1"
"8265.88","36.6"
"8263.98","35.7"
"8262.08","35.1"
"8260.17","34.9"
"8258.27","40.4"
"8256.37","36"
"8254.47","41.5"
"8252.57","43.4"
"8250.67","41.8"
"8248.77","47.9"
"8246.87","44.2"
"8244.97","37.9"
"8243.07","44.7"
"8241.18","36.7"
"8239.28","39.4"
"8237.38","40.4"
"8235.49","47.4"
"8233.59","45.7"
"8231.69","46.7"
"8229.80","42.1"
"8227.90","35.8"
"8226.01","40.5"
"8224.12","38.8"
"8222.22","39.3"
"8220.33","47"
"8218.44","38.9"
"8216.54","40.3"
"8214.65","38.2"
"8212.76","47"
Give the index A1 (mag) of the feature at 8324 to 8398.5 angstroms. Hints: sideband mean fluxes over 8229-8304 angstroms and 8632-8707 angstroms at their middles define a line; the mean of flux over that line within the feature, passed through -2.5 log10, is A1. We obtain 0.03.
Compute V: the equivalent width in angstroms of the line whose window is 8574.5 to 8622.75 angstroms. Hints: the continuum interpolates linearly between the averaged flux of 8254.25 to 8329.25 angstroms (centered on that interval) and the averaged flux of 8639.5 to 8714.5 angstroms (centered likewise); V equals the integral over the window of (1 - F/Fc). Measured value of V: 3.80 angstroms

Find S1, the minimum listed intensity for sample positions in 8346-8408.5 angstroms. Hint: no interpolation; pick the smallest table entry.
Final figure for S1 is 25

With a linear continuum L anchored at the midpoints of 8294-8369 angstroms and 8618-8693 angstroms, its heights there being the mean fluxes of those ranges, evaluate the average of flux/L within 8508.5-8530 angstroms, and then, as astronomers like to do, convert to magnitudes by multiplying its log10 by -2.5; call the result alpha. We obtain 0.05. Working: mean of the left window 36.8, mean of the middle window 35.4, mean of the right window 37.3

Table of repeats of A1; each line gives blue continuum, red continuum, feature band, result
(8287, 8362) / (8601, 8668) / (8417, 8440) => -0.10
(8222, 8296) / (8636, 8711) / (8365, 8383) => 0.08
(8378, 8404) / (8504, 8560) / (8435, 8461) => -0.11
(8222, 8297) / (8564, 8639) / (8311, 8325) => 0.18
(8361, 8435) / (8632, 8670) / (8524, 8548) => 0.06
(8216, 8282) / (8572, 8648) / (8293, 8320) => 0.14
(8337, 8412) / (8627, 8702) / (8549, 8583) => 0.04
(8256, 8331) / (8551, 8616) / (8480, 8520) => -0.06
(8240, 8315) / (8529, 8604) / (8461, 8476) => -0.07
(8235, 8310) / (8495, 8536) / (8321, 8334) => 0.11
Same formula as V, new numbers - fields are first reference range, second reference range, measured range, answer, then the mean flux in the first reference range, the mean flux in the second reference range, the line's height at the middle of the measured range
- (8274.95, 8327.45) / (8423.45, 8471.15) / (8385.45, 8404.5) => 0.7 angstroms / 35.8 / 40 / 38.5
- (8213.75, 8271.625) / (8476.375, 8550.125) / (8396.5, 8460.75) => -2.6 angstroms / 40.3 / 36.6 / 37.8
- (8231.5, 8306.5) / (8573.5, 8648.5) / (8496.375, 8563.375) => -0.9 angstroms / 39.1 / 35.2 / 36.1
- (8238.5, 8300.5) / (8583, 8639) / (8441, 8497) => -3.4 angstroms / 38.4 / 34.8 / 36.3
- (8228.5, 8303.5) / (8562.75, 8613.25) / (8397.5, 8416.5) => -0.1 angstroms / 39.3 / 34.9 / 37.4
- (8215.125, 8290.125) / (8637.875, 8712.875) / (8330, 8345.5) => 1.4 angstroms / 40.4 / 37.4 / 39.8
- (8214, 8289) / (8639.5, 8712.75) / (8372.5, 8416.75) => 3.0 angstroms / 40.4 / 37.3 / 39.4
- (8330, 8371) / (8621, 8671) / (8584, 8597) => 0.9 angstroms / 39.1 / 37.8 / 38.1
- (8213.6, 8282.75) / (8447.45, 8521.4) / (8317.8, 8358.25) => 0.9 angstroms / 40.3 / 38.1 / 39.5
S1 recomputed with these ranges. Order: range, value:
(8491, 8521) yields 24.8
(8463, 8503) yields 29.7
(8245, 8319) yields 18.1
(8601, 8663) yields 26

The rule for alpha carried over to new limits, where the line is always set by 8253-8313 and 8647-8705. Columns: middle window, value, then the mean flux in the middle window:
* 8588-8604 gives 0.07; 34.9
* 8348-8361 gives -0.15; 43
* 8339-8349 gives -0.19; 44.4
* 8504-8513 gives 0.05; 35.6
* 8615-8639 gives 0.05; 35.5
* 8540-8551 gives 0.02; 36.6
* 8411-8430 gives -0.04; 38.6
